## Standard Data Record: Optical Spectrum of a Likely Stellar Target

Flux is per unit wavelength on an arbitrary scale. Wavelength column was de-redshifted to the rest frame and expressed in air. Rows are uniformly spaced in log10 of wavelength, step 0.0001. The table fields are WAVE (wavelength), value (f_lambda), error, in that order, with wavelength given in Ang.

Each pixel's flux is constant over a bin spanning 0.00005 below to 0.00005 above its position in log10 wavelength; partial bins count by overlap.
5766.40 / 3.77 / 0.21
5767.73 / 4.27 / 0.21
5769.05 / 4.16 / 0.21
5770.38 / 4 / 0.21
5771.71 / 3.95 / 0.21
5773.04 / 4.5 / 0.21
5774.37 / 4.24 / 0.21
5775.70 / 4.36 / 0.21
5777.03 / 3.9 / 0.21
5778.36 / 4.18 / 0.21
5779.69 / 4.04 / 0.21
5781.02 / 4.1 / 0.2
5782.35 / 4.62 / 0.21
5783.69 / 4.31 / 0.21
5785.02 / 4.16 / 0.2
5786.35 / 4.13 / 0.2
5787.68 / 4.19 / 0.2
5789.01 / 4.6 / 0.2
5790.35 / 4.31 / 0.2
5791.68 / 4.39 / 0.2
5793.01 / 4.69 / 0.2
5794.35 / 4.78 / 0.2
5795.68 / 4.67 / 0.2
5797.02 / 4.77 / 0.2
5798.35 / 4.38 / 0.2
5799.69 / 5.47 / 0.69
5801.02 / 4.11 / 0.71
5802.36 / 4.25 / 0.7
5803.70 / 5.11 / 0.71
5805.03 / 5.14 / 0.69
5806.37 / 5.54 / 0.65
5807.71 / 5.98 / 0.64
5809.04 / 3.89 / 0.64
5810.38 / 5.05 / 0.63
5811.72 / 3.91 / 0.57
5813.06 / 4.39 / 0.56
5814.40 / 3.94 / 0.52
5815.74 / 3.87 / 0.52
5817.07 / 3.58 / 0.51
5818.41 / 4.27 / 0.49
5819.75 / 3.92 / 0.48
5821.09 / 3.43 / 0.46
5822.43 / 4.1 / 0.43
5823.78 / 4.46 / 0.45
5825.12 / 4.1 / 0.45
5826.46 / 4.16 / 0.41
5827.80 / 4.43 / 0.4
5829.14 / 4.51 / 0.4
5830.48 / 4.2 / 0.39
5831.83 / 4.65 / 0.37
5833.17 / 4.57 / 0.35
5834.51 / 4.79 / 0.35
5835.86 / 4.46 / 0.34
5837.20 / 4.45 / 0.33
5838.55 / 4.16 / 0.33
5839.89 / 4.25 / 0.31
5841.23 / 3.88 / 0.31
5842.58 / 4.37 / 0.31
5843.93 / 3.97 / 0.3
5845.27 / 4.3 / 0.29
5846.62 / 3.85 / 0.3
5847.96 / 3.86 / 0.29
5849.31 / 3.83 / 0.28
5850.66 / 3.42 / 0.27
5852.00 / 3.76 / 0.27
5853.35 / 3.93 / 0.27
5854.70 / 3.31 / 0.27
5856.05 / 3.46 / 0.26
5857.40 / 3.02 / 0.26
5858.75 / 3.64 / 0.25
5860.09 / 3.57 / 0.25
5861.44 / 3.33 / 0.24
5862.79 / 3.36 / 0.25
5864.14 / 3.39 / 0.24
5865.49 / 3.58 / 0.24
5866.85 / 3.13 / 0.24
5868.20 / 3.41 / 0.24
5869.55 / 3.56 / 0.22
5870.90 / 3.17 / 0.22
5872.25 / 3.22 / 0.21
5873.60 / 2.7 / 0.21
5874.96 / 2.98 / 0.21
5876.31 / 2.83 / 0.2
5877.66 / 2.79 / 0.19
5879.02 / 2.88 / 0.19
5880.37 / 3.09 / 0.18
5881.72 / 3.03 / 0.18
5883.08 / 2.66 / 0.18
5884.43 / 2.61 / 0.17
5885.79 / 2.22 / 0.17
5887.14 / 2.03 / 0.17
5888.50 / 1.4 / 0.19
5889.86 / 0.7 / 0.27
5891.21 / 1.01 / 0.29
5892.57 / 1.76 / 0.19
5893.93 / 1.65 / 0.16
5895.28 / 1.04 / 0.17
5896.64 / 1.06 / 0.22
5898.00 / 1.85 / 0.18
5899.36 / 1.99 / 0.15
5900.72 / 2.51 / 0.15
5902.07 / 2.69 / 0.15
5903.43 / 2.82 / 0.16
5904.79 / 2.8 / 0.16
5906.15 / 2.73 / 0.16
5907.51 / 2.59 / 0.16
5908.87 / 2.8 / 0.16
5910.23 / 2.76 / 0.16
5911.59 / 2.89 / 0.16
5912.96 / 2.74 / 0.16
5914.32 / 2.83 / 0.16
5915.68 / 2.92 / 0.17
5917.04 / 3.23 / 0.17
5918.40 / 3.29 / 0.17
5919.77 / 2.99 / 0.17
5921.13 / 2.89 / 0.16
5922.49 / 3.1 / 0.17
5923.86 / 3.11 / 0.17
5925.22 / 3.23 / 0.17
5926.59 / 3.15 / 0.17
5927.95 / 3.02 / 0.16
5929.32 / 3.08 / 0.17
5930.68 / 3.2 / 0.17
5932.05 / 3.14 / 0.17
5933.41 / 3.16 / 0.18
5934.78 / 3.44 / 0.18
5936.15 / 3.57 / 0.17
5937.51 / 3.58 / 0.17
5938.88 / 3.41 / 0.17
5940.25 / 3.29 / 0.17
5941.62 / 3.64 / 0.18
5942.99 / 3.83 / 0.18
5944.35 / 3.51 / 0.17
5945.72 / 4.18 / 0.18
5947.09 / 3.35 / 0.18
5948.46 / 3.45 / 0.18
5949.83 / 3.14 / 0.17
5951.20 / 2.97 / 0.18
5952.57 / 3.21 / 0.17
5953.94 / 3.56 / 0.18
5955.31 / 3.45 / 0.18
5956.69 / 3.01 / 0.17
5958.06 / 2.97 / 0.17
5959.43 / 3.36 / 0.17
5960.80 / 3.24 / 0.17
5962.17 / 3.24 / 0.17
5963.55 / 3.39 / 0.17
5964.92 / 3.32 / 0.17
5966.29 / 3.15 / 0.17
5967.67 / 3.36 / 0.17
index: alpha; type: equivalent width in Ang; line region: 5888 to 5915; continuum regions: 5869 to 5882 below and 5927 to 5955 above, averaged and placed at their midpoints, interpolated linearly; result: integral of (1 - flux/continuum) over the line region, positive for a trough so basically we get 8.8 Ang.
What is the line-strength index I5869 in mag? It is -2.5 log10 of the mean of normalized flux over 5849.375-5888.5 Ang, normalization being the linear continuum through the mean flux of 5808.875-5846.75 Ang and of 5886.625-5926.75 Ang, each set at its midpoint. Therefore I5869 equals 0.06 mag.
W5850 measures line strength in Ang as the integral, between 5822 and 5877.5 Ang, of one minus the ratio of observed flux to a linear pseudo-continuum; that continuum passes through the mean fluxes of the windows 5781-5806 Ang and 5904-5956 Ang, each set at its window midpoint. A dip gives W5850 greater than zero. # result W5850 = 3.0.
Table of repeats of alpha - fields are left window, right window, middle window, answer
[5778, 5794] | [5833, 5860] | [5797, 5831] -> -2.2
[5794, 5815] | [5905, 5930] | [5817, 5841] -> 0.4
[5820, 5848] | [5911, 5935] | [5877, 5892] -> 5.8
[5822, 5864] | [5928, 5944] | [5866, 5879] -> 2.5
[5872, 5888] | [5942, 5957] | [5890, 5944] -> 6.2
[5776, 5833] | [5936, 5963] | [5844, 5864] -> 2.2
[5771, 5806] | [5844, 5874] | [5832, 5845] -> -1.9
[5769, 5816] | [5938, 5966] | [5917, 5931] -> 1.8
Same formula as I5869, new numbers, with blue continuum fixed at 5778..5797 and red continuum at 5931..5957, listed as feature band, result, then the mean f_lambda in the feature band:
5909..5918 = 0.24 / 2.9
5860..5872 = 0.16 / 3.37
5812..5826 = 0.05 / 4.01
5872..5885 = 0.31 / 2.87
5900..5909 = 0.33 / 2.7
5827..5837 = -0.10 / 4.51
